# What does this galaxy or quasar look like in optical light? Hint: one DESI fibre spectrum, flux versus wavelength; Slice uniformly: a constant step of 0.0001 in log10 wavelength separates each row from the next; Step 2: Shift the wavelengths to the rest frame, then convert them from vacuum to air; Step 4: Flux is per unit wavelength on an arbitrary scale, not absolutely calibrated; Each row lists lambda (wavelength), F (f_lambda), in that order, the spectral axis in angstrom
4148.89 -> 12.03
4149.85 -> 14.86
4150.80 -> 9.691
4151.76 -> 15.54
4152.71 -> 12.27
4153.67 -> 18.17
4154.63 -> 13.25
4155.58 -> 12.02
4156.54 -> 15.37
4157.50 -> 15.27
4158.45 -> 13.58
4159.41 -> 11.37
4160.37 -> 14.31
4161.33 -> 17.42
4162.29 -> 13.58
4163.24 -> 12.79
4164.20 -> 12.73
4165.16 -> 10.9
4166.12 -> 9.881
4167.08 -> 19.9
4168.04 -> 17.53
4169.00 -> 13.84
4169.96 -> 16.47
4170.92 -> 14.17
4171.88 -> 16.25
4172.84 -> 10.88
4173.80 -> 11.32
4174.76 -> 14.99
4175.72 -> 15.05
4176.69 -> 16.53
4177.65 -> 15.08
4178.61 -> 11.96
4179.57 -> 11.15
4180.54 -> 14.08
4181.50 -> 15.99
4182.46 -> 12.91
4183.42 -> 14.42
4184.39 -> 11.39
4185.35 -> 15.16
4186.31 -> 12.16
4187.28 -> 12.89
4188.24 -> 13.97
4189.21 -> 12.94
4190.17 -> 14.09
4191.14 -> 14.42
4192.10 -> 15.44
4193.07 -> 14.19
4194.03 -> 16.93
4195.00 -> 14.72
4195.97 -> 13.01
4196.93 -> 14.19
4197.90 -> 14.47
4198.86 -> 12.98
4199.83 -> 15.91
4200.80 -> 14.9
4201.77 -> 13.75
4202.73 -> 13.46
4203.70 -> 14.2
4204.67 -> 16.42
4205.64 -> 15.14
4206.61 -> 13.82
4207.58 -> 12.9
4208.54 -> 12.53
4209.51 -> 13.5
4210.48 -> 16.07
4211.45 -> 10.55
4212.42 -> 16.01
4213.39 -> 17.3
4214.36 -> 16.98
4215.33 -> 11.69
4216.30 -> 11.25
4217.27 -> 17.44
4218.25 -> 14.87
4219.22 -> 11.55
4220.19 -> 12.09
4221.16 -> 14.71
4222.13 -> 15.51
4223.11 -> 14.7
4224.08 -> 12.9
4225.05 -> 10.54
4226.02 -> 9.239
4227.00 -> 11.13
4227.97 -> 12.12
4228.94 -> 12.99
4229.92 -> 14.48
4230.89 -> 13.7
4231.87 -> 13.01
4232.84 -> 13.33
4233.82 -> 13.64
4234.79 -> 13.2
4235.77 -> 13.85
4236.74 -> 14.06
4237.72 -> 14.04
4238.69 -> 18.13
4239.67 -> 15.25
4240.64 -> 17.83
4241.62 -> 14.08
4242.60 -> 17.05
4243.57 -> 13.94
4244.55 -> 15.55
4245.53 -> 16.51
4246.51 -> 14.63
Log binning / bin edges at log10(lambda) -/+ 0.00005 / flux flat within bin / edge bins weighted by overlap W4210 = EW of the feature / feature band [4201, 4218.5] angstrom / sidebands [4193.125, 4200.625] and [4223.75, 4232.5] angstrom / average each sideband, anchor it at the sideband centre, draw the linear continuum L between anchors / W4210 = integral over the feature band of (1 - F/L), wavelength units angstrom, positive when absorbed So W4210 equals -0.92 angstrom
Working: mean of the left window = 14.6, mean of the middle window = 14.3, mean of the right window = 12.2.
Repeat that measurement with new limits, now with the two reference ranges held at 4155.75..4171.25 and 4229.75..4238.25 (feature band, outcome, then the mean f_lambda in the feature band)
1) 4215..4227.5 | 0.82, 12.9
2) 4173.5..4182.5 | 0.10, 14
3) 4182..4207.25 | -0.22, 14.1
